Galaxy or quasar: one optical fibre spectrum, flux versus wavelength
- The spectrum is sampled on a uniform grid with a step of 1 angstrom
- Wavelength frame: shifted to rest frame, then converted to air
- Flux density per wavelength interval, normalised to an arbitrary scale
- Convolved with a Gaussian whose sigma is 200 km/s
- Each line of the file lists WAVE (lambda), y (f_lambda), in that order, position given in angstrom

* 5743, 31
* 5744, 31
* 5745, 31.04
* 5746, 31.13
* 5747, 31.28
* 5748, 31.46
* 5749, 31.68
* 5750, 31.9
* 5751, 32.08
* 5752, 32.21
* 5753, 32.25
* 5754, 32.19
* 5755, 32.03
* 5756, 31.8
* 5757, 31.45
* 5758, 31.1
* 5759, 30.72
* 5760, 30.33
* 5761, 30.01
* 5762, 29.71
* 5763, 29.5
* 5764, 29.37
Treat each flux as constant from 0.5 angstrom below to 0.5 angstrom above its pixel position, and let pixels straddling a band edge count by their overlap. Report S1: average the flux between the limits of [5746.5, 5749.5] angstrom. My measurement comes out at 31.5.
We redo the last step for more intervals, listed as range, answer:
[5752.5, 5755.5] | 32.2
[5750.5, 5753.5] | 32.2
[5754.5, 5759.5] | 31.4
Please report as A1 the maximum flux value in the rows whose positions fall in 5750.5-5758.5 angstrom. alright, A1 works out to 32.25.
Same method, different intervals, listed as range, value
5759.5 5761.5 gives 30.33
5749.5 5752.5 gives 32.21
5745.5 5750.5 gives 31.9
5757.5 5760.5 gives 31.1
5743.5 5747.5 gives 31.28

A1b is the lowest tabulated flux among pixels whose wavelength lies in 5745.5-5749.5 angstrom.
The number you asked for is 31.13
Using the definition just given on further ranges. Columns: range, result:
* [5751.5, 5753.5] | 32.21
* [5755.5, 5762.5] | 29.71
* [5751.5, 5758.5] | 31.1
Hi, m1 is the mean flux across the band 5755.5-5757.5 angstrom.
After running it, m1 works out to 31.6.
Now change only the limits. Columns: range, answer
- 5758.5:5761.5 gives 30.4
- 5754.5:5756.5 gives 31.9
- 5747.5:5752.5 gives 31.9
